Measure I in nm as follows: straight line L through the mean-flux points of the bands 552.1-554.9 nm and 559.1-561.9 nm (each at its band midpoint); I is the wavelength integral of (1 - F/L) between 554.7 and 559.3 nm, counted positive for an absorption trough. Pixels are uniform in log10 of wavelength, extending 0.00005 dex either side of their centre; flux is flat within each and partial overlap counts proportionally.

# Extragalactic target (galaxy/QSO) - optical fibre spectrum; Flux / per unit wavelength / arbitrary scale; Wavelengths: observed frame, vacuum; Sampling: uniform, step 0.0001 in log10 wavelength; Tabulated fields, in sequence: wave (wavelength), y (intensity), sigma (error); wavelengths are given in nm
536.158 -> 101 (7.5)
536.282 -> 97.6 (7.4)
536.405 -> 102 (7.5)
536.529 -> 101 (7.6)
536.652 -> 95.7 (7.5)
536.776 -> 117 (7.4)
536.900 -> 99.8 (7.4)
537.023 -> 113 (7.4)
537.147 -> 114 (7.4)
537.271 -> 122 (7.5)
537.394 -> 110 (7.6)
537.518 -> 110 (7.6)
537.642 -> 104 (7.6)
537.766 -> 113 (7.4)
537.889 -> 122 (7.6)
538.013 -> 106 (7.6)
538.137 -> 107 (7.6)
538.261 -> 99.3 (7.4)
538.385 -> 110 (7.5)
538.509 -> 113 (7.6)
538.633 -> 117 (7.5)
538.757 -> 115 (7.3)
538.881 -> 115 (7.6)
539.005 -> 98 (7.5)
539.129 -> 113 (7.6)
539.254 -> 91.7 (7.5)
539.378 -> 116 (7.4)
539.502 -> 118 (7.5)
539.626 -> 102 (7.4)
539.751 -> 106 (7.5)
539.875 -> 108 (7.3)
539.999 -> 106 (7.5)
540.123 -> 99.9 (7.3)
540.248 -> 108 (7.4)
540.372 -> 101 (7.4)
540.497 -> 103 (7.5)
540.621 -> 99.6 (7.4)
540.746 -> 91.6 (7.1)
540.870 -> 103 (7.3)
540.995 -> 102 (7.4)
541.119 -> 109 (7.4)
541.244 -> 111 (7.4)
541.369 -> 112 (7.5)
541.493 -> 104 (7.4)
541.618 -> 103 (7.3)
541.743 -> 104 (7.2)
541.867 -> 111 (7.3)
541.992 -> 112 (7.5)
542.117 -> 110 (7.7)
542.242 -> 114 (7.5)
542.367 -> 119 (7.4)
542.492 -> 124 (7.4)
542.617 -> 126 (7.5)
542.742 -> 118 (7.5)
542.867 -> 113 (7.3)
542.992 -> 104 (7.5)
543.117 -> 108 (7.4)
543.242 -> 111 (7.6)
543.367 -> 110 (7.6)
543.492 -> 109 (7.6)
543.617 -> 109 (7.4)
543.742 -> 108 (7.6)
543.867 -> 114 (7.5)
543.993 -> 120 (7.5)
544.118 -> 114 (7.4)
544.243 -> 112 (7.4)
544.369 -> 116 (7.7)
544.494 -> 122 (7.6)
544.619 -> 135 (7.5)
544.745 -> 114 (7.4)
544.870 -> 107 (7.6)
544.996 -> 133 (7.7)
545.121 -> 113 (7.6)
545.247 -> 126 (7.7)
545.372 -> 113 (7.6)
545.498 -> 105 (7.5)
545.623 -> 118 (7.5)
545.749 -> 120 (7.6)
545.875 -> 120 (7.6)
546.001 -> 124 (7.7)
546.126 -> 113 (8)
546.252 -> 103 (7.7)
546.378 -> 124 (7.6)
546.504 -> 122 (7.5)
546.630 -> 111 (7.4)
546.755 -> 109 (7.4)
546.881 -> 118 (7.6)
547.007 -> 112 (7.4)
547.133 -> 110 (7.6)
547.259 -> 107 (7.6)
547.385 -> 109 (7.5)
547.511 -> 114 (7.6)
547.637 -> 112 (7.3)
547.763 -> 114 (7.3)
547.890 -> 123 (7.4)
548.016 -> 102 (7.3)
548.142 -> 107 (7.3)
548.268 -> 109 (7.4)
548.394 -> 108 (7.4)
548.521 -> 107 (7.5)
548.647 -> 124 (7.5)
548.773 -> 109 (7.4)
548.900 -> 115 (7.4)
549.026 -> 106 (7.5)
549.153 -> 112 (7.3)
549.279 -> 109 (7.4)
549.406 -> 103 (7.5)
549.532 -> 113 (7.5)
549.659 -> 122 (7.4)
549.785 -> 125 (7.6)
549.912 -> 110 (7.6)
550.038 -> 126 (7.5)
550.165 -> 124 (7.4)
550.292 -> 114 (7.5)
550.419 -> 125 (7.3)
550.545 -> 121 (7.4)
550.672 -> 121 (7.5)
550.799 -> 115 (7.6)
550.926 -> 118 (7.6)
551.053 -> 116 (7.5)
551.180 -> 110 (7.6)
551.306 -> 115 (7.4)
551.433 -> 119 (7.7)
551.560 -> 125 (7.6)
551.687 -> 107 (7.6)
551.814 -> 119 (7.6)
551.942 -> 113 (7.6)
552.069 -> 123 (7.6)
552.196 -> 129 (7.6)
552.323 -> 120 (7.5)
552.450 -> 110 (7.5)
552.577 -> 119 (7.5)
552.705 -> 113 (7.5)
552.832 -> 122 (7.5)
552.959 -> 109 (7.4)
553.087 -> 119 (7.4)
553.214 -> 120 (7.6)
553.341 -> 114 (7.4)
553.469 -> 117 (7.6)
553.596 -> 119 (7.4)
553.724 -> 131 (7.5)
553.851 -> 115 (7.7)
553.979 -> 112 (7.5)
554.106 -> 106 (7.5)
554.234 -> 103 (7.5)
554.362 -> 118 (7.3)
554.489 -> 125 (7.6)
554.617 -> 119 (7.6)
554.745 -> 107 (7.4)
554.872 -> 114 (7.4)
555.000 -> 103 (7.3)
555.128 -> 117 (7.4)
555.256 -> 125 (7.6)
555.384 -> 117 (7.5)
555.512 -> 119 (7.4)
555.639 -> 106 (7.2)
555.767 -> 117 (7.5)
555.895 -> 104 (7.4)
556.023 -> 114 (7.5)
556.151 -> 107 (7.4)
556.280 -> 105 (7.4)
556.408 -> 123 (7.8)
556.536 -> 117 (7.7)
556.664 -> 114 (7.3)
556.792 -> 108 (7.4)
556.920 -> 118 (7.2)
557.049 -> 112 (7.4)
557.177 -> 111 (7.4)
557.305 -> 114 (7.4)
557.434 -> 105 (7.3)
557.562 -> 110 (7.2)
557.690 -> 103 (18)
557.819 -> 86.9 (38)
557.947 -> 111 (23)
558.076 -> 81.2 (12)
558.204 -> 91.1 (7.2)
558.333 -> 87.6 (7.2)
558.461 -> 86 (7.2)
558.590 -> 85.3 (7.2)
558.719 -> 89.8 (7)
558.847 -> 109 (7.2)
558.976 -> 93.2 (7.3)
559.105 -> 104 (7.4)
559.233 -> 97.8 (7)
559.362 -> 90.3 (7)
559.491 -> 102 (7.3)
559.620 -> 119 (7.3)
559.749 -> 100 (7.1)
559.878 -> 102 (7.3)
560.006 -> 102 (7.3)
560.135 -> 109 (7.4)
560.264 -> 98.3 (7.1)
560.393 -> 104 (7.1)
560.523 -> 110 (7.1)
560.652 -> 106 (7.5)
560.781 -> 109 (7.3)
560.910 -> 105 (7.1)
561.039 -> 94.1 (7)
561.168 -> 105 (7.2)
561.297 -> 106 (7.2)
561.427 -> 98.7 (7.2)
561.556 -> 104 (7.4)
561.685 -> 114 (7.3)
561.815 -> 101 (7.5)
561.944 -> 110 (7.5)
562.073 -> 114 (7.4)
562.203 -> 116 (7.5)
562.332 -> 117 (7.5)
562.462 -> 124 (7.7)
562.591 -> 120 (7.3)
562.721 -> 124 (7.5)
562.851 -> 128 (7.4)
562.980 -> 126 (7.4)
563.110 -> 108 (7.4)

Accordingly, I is 0.18 nm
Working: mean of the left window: 117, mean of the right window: 104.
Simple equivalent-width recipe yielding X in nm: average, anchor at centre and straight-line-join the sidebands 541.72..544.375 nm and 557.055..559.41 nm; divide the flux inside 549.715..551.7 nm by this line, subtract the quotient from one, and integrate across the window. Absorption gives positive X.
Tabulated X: -0.245 nm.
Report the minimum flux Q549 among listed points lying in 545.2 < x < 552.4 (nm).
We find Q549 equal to 102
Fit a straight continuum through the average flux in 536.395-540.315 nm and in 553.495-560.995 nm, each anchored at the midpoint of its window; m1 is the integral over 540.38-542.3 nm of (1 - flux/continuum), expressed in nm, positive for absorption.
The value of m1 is 0.05 nm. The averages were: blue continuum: 109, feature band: 106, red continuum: 107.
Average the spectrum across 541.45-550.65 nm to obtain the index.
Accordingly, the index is 114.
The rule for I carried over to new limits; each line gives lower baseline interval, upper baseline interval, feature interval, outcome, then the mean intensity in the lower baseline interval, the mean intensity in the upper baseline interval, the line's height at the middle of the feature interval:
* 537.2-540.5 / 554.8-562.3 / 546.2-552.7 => -0.47 nm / 109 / 106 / 107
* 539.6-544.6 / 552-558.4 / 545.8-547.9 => -0.07 nm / 110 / 112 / 111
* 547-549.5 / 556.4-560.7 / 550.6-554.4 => -0.33 nm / 111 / 103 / 107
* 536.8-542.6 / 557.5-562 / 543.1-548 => -0.39 nm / 109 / 101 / 106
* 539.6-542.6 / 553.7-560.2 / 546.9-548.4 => -0.05 nm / 107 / 107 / 107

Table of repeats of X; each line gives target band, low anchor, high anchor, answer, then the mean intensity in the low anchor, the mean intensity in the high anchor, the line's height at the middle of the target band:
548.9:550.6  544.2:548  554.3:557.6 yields -0.02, 116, 113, 115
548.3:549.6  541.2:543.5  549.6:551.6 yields 0.08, 112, 119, 118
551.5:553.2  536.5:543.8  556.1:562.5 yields -0.18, 109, 105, 106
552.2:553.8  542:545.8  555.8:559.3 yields -0.16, 115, 103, 107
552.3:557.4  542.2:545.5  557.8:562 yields -0.45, 116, 101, 105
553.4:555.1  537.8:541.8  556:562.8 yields -0.14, 107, 105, 106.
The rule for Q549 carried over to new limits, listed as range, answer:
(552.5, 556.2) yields 103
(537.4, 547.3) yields 91.6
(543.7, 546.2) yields 105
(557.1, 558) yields 86.9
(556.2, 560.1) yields 81.2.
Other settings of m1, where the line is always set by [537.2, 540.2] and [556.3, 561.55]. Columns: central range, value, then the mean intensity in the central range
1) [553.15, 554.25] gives -0.117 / 116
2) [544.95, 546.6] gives -0.164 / 118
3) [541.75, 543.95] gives -0.098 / 113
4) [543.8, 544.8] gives -0.101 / 118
